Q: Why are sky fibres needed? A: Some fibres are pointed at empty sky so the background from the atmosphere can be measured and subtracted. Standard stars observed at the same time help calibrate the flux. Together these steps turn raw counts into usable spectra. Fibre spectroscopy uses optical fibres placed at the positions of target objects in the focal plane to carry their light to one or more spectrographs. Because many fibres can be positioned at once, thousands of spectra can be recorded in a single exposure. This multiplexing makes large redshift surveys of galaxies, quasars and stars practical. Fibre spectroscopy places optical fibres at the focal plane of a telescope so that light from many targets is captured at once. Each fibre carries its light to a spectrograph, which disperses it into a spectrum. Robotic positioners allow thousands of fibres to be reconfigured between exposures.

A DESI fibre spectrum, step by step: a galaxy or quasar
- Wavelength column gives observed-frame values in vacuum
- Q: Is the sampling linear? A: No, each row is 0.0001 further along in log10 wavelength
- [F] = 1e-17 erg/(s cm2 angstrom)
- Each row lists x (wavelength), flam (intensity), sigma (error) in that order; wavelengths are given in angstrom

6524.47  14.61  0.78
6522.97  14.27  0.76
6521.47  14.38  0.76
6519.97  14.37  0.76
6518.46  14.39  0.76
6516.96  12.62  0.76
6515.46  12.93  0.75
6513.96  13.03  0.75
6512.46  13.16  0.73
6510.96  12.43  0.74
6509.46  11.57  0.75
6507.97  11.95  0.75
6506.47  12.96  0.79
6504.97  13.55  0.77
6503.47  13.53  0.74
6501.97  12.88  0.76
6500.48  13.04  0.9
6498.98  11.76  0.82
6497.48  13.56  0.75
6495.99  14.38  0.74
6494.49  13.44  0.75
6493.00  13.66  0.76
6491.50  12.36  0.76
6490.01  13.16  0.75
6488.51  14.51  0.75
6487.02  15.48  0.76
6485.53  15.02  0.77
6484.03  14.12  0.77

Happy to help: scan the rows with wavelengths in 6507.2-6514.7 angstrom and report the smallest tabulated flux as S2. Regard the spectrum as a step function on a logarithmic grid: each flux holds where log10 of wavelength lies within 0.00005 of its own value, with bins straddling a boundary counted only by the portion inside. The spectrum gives 11.57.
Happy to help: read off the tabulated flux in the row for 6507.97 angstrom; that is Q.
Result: 11.95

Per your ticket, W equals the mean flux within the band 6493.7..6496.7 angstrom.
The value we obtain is 13.9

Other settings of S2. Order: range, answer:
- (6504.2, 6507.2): 12.96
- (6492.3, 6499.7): 11.76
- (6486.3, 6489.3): 14.51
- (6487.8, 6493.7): 12.36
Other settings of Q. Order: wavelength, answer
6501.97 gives 12.88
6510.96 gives 12.43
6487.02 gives 15.48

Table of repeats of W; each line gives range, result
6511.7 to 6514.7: 13.1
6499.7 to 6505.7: 13.2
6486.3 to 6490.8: 14.4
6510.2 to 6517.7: 12.8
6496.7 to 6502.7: 12.8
